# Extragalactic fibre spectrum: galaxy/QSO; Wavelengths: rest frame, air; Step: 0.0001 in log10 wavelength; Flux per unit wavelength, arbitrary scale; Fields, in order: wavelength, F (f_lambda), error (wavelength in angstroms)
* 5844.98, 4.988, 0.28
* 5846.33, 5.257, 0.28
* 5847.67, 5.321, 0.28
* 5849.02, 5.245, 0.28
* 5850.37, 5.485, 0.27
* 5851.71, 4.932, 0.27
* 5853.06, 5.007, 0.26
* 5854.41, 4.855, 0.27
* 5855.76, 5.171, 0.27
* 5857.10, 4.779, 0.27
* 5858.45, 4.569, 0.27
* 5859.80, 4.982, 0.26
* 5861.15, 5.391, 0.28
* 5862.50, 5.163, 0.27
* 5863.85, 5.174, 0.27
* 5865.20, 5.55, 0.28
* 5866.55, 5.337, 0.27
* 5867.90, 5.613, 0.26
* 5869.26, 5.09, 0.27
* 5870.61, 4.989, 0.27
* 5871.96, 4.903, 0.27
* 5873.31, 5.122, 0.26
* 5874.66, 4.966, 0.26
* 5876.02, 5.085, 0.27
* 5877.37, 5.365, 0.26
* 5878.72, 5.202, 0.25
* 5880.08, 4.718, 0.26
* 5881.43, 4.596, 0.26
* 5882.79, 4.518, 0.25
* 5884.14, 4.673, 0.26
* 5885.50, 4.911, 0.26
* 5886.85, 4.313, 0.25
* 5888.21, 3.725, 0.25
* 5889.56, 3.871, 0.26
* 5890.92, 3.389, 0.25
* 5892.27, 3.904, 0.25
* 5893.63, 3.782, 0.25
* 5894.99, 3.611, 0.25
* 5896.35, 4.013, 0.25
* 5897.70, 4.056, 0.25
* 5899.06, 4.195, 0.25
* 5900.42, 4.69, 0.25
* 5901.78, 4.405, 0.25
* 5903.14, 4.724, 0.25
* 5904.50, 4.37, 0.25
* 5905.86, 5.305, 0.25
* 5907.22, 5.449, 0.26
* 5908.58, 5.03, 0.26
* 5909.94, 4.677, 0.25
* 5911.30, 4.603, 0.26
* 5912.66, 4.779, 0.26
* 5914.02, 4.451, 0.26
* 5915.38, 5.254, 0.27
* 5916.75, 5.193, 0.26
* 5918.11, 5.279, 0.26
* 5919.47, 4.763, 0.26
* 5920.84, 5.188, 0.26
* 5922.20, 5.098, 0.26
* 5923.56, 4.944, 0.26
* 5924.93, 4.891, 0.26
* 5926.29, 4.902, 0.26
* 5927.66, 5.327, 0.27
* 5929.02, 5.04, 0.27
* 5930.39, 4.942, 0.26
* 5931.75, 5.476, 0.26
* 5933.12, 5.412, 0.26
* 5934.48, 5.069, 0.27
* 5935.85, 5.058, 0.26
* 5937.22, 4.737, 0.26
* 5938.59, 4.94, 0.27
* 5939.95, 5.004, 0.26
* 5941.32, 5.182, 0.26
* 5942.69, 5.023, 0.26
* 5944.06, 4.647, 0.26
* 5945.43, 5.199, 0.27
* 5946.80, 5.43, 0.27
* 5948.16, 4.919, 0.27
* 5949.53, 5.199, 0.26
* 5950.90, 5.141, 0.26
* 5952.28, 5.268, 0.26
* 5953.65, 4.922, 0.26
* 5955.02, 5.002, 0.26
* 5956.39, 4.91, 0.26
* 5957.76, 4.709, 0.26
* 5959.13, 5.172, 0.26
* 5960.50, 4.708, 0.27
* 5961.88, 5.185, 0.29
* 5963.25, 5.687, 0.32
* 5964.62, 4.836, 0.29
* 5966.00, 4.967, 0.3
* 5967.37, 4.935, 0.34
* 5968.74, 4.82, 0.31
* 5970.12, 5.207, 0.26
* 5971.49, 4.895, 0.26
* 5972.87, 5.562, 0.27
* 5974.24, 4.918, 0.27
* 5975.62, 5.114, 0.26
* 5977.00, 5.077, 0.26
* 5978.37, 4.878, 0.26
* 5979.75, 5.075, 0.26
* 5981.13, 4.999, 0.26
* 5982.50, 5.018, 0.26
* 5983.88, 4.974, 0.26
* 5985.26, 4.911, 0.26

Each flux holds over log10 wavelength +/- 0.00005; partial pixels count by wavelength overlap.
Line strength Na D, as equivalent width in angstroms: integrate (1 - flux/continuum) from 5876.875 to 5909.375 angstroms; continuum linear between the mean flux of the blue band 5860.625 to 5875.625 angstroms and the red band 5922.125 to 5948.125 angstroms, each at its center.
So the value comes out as 4.45 angstroms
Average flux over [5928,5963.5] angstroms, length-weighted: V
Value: 5.07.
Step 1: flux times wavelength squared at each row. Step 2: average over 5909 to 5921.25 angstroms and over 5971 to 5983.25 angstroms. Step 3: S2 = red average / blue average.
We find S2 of 1.1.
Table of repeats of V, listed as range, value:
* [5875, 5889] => 4.71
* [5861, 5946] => 4.83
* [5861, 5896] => 4.71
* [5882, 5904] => 4.18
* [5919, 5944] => 5.05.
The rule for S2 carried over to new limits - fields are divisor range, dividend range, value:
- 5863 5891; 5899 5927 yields 1.02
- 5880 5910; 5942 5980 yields 1.18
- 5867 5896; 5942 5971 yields 1.13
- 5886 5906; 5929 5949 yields 1.25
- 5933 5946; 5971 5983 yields 1.02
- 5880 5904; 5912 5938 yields 1.21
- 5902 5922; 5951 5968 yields 1.04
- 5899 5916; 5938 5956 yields 1.07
